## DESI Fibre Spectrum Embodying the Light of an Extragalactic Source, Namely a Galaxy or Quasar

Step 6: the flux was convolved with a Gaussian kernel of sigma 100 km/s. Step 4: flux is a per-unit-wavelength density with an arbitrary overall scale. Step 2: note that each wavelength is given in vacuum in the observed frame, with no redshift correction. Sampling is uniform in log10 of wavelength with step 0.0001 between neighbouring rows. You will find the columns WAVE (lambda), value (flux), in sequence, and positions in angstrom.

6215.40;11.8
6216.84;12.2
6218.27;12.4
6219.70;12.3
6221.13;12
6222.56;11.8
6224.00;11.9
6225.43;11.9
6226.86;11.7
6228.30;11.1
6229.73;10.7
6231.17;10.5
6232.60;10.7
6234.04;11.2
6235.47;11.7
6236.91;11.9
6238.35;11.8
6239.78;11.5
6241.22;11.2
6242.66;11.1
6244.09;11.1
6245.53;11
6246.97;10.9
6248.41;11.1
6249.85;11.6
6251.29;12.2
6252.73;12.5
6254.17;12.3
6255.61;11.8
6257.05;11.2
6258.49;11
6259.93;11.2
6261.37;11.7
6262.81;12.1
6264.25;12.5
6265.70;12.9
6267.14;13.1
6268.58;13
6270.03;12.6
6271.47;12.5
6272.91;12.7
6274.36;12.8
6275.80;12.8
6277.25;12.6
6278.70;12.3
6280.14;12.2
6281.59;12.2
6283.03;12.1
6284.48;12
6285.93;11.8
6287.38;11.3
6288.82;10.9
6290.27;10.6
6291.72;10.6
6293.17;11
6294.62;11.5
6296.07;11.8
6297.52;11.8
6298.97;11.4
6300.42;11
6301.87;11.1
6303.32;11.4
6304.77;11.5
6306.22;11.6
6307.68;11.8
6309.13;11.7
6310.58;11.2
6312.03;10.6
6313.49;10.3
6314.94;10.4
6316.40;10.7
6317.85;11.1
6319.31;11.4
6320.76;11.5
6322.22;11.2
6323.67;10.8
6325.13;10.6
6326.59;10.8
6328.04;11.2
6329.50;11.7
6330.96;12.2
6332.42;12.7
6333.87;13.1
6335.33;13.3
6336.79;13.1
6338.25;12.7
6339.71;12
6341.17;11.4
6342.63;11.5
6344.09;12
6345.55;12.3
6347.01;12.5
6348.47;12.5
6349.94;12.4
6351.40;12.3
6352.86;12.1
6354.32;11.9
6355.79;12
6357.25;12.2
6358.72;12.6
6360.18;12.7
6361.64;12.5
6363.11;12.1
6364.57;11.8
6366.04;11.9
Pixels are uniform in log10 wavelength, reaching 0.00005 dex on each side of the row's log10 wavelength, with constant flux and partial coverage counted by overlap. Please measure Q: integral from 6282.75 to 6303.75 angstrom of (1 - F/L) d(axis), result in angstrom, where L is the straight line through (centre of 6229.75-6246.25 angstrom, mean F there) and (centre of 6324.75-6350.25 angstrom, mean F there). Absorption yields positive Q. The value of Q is 0.7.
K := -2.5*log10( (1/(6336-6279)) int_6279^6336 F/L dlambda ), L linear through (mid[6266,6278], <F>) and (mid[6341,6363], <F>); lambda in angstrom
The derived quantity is 0.10 mag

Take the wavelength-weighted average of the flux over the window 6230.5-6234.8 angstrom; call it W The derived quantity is 10.8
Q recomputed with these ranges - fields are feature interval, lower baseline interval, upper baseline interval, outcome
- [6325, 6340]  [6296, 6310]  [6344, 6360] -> -0.3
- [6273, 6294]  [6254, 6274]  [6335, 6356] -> 0.7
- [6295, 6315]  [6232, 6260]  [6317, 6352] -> 0.8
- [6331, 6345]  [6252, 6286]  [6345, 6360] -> -0.1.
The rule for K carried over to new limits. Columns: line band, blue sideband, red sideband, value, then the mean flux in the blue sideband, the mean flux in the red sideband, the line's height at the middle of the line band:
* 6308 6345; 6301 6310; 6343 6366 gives 0.02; 11.5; 12.2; 11.8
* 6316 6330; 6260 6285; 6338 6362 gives 0.11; 12.4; 12.2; 12.3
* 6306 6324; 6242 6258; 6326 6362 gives 0.09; 11.5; 12.2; 12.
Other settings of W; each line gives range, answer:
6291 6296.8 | 11.2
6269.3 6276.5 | 12.7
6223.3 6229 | 11.7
